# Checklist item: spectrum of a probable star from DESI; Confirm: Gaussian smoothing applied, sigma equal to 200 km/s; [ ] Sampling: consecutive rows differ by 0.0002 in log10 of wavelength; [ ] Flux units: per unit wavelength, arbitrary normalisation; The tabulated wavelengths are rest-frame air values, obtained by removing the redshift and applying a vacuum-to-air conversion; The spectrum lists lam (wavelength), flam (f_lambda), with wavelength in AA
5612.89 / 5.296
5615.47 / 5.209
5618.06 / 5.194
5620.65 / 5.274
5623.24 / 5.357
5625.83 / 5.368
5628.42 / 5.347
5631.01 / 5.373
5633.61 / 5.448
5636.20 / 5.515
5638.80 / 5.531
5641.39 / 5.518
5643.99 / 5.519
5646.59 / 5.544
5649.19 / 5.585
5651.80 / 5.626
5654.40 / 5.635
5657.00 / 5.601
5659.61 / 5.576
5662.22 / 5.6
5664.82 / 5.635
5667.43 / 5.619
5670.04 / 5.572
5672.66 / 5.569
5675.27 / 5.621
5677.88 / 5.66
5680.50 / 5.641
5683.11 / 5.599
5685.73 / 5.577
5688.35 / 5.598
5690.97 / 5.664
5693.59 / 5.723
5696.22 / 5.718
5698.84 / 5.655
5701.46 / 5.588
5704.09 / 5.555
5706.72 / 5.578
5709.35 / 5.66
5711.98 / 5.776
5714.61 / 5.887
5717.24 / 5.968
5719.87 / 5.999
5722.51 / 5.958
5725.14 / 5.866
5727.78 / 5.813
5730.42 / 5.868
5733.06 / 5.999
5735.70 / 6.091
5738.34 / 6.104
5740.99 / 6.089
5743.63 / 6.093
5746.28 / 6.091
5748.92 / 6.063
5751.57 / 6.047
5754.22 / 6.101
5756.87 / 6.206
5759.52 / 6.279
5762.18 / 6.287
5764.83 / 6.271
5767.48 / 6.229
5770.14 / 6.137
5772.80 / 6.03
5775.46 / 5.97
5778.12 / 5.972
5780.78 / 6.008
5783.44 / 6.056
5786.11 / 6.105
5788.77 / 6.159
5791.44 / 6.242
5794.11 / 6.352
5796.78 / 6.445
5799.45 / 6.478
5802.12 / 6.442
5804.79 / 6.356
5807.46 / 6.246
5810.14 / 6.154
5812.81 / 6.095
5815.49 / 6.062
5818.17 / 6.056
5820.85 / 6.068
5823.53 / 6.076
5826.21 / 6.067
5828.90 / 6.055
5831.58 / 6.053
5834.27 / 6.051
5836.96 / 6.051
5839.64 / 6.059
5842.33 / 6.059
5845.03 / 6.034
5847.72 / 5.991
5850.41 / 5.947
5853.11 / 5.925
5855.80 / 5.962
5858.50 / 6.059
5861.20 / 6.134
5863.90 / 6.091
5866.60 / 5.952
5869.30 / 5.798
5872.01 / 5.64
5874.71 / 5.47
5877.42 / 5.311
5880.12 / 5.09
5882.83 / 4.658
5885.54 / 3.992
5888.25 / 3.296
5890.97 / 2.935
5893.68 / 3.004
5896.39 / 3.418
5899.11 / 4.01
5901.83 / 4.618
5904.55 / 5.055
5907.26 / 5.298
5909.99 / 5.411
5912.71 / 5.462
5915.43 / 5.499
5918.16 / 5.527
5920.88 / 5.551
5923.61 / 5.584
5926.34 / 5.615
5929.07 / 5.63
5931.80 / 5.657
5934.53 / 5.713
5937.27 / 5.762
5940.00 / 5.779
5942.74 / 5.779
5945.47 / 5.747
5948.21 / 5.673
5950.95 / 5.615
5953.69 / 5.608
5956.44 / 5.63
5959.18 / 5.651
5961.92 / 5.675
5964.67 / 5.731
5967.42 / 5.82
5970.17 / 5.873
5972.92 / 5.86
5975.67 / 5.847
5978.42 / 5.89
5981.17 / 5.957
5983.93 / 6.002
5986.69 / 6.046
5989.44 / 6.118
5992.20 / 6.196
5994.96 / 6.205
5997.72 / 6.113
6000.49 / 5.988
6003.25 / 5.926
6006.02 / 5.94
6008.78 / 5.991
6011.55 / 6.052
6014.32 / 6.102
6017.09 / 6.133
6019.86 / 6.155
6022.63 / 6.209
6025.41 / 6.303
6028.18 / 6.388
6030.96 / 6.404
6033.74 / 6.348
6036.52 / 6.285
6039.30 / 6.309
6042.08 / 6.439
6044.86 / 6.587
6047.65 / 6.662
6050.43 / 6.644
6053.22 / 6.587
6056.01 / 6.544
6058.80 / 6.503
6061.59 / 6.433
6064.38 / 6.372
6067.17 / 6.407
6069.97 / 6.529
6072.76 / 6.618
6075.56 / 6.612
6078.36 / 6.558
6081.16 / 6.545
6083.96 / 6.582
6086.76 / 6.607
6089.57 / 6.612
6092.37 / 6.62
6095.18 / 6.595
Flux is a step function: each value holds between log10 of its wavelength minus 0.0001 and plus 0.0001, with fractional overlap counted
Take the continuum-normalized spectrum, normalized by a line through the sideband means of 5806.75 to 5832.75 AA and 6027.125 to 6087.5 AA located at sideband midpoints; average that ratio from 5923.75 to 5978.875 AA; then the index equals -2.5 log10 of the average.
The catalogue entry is 0.107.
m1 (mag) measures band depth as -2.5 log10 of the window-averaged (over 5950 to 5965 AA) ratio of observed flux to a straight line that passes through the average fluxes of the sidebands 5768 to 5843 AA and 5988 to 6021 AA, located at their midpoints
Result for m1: 0.08 mag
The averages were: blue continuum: 6.14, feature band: 5.65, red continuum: 6.08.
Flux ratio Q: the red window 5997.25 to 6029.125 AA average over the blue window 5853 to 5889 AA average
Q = 1.13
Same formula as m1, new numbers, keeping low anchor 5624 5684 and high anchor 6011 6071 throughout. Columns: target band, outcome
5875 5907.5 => 0.39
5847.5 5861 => 0.00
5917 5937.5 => 0.10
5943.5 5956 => 0.10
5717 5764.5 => -0.06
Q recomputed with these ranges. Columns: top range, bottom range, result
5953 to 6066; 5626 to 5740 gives 1.08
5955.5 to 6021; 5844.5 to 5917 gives 1.17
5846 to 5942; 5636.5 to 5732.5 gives 0.92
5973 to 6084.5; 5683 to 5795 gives 1.05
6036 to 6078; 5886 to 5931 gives 1.37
